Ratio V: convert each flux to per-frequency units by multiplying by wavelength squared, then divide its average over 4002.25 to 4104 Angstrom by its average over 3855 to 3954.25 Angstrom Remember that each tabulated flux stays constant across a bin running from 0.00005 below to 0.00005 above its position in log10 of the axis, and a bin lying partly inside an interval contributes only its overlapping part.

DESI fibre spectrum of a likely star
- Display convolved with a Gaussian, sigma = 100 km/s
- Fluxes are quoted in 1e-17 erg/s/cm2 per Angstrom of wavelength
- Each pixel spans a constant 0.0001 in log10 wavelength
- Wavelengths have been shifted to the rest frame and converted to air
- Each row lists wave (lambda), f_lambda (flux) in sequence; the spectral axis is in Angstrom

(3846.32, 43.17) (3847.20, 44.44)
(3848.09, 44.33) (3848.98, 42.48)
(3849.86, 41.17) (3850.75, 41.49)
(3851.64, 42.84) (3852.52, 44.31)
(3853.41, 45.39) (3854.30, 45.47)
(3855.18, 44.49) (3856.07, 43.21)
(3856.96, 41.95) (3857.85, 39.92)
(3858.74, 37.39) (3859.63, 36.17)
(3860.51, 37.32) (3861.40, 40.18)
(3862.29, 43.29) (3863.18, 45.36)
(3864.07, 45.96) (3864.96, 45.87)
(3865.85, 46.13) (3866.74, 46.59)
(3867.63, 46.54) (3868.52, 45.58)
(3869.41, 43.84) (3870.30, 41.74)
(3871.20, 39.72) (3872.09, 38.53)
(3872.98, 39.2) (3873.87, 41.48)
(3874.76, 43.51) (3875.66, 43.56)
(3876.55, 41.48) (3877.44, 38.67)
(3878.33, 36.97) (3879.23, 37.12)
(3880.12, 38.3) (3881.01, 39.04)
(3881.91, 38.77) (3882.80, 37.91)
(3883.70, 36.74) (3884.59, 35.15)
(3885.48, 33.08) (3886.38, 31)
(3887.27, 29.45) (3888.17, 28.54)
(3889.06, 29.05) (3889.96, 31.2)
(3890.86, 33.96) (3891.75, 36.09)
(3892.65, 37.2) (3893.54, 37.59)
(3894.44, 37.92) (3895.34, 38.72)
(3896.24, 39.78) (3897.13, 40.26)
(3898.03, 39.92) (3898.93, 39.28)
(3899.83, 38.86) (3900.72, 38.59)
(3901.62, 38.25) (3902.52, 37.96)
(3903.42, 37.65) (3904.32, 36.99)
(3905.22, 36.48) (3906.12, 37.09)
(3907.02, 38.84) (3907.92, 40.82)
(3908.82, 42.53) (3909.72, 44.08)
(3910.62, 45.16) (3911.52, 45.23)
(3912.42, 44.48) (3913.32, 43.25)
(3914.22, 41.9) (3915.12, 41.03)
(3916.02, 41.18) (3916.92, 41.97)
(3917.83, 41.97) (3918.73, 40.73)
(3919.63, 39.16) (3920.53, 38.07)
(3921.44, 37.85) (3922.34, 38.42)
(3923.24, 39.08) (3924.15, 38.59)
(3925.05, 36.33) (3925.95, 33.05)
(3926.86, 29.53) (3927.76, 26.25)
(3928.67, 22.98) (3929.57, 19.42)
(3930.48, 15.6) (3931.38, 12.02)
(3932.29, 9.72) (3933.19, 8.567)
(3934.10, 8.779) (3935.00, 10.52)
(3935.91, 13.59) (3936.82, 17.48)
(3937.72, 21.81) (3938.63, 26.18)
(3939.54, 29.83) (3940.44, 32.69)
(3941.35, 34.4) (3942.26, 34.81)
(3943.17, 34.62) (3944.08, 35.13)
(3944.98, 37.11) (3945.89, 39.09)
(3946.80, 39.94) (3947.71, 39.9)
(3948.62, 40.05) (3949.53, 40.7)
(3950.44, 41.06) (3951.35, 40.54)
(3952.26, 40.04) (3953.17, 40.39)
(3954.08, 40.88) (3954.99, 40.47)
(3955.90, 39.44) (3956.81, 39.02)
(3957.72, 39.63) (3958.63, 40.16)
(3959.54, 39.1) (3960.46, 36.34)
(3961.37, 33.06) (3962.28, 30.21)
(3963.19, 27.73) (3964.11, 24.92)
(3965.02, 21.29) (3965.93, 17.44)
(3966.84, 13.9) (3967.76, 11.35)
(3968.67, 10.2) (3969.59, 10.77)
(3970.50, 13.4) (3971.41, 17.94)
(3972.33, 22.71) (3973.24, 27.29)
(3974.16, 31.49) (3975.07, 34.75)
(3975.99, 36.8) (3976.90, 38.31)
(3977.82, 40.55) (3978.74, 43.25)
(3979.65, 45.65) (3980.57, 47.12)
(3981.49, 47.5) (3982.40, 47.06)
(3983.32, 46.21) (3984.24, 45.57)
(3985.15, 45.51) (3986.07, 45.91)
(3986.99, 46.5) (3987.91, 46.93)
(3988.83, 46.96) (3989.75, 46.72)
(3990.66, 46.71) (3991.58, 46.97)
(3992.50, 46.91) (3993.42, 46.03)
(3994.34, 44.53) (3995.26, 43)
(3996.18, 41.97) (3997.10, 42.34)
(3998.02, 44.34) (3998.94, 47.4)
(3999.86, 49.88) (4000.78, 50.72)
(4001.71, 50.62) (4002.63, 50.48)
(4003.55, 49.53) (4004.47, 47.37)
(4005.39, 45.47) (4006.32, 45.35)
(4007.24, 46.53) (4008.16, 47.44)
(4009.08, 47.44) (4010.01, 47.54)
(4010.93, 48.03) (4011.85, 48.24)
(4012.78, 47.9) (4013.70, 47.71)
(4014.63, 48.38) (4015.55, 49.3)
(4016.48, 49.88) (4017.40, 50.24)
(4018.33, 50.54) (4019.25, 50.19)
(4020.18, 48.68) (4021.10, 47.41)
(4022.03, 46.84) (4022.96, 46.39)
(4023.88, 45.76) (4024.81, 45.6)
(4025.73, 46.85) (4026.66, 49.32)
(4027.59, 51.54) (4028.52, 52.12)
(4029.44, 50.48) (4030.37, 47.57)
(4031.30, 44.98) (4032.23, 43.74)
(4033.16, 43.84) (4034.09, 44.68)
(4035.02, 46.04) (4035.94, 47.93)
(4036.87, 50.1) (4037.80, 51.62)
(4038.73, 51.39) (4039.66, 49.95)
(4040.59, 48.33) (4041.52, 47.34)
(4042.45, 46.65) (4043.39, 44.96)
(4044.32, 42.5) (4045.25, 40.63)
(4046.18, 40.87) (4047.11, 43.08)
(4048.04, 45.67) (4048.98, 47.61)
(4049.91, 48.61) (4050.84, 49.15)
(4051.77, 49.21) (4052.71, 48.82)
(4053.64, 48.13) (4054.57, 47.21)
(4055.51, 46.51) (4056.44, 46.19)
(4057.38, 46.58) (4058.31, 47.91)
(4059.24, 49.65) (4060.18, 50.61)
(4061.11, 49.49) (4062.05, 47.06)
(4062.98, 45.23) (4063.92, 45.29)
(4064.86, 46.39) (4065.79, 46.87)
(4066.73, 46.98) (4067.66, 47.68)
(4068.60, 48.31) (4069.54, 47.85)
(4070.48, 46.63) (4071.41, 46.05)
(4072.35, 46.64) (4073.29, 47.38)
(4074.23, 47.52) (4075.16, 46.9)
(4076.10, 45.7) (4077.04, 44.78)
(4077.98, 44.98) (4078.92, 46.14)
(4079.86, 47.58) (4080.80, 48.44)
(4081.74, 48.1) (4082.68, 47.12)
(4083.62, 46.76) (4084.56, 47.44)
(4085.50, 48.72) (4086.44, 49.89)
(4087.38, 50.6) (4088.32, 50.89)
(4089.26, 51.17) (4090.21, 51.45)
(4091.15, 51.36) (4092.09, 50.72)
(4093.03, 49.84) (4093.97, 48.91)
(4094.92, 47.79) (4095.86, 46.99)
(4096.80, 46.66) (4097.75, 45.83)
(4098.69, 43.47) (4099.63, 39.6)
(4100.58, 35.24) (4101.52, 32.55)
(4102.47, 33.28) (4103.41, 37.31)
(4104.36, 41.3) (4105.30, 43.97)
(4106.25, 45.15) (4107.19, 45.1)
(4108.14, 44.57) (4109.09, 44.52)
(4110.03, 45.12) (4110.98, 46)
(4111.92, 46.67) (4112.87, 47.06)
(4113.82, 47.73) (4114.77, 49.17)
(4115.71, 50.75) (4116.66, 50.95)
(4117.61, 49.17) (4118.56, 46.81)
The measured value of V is 1.40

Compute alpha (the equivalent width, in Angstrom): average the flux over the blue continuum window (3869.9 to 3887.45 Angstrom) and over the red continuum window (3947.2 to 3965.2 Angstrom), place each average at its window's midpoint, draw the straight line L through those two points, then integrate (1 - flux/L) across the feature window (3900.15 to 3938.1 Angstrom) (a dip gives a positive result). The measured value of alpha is 4.9 Angstrom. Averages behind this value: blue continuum 38.2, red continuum 37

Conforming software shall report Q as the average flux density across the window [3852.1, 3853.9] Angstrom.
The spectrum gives 44.7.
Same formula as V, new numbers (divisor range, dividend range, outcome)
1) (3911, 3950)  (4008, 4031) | 1.60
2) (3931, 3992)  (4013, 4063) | 1.50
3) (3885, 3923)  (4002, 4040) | 1.33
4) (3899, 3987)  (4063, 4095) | 1.52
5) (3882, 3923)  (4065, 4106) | 1.32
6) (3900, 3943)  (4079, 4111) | 1.53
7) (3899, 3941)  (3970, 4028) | 1.42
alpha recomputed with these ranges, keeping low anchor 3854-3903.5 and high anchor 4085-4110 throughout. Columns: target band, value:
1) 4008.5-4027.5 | -2.25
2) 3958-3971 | 5.57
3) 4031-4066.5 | -2.39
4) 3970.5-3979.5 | 2.12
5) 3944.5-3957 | 0.40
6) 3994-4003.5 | -0.92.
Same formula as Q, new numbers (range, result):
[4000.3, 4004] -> 50.3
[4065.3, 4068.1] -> 47.3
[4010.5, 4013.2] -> 48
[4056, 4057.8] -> 46.2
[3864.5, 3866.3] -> 46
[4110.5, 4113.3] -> 46.6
